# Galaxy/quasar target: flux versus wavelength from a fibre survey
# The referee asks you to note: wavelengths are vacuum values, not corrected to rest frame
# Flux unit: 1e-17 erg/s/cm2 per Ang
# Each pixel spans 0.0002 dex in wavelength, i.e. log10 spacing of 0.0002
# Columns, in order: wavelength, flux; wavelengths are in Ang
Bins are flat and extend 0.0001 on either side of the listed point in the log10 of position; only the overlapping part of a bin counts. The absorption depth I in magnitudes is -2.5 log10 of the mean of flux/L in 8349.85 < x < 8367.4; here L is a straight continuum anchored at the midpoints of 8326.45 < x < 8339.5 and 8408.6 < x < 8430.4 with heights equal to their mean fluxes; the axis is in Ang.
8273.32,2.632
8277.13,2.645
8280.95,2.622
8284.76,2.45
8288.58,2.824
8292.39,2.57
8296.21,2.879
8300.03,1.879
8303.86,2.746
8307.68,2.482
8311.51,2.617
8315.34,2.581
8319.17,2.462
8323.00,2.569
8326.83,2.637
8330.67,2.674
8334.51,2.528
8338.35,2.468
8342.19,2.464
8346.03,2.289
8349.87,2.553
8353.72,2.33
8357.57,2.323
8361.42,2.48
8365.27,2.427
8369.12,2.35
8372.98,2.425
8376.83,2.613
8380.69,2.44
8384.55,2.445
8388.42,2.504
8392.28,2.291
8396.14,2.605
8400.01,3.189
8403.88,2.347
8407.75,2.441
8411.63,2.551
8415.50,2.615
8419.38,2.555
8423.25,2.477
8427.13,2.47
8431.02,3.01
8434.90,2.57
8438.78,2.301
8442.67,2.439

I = 0.07 mag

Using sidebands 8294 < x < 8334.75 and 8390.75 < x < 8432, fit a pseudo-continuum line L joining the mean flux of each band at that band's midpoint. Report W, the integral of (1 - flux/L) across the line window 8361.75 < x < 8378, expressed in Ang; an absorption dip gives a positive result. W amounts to 0.8 Ang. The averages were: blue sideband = 2.55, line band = 2.45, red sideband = 2.59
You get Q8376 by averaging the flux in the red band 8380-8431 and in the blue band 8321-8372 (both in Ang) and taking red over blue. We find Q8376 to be 1.03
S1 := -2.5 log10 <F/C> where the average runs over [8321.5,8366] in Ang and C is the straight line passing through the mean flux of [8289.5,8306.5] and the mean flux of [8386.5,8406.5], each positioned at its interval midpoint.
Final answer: 0.03 mag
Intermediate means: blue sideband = 2.54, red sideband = 2.58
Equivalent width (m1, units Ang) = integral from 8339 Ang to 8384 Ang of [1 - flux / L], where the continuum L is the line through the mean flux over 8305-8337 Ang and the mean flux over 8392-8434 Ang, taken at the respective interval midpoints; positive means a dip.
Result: 2.76 Ang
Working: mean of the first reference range 2.57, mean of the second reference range 2.61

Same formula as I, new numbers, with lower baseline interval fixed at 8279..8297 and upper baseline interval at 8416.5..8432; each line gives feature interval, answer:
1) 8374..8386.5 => 0.05 mag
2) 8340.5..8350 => 0.09 mag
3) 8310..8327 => 0.03 mag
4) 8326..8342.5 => 0.03 mag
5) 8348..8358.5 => 0.10 mag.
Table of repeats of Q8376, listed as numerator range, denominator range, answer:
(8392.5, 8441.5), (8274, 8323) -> 1.01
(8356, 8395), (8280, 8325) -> 0.95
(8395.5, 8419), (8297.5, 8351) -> 1.05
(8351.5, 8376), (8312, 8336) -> 0.93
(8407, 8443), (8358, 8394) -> 1.05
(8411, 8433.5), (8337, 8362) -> 1.09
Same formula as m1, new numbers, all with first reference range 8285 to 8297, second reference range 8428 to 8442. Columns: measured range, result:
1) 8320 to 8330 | 0.3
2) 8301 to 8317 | 0.8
